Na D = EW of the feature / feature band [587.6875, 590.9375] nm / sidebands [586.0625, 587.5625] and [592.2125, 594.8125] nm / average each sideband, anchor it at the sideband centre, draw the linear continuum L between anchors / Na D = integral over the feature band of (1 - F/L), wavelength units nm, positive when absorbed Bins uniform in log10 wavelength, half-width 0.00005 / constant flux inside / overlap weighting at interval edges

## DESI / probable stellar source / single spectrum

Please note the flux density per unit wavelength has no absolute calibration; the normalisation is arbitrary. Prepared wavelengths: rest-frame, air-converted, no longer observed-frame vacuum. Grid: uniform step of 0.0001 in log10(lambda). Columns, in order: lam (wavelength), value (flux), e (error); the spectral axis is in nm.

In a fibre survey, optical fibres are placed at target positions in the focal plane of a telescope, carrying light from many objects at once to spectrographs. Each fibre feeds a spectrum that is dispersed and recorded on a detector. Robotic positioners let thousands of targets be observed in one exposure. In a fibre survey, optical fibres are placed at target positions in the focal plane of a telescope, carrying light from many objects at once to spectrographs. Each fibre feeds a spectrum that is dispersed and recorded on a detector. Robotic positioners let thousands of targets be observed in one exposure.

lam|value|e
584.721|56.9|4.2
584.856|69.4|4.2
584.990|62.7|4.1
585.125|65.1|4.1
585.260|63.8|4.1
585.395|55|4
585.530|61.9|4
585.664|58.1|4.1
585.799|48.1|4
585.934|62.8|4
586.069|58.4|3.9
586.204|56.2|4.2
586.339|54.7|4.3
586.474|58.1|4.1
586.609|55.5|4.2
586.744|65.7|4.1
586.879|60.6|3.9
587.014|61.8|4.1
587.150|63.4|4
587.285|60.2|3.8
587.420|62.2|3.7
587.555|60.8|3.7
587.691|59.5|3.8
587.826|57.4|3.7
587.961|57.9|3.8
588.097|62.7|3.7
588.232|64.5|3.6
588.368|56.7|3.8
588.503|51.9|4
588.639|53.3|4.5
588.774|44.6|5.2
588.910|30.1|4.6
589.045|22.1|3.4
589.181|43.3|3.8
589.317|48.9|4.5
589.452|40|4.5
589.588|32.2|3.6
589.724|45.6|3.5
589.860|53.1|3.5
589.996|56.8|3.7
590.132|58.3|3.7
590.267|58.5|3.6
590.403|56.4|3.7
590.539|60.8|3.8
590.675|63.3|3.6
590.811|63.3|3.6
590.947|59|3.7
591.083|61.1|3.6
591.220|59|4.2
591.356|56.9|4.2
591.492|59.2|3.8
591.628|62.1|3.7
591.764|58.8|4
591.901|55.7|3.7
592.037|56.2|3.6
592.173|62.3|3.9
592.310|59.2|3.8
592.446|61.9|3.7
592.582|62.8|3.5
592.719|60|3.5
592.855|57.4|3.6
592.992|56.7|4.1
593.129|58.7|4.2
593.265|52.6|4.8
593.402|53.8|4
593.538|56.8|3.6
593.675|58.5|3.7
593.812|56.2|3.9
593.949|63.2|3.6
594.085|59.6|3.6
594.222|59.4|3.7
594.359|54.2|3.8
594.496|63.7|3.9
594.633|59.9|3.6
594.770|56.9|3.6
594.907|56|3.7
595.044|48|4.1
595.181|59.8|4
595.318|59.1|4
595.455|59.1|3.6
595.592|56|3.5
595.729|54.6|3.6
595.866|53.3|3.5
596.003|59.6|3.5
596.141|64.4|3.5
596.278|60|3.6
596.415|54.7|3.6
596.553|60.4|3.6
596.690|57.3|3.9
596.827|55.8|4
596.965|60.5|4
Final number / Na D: 0.42 nm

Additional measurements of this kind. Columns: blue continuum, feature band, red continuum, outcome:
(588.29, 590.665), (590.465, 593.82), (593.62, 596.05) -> -0.39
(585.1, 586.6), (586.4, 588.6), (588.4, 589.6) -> -0.47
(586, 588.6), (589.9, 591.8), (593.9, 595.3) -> -0.02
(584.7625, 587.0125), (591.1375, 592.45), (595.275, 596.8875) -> -0.01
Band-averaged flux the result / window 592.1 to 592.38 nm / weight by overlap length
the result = 60.7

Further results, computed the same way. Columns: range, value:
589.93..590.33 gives 58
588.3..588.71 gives 53.9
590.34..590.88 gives 61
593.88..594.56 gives 60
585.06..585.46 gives 61.2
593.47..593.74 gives 57.6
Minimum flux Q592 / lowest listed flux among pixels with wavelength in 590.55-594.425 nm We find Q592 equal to 52.6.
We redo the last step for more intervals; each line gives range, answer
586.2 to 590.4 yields 22.1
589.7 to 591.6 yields 45.6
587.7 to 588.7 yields 51.9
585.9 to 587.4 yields 54.7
